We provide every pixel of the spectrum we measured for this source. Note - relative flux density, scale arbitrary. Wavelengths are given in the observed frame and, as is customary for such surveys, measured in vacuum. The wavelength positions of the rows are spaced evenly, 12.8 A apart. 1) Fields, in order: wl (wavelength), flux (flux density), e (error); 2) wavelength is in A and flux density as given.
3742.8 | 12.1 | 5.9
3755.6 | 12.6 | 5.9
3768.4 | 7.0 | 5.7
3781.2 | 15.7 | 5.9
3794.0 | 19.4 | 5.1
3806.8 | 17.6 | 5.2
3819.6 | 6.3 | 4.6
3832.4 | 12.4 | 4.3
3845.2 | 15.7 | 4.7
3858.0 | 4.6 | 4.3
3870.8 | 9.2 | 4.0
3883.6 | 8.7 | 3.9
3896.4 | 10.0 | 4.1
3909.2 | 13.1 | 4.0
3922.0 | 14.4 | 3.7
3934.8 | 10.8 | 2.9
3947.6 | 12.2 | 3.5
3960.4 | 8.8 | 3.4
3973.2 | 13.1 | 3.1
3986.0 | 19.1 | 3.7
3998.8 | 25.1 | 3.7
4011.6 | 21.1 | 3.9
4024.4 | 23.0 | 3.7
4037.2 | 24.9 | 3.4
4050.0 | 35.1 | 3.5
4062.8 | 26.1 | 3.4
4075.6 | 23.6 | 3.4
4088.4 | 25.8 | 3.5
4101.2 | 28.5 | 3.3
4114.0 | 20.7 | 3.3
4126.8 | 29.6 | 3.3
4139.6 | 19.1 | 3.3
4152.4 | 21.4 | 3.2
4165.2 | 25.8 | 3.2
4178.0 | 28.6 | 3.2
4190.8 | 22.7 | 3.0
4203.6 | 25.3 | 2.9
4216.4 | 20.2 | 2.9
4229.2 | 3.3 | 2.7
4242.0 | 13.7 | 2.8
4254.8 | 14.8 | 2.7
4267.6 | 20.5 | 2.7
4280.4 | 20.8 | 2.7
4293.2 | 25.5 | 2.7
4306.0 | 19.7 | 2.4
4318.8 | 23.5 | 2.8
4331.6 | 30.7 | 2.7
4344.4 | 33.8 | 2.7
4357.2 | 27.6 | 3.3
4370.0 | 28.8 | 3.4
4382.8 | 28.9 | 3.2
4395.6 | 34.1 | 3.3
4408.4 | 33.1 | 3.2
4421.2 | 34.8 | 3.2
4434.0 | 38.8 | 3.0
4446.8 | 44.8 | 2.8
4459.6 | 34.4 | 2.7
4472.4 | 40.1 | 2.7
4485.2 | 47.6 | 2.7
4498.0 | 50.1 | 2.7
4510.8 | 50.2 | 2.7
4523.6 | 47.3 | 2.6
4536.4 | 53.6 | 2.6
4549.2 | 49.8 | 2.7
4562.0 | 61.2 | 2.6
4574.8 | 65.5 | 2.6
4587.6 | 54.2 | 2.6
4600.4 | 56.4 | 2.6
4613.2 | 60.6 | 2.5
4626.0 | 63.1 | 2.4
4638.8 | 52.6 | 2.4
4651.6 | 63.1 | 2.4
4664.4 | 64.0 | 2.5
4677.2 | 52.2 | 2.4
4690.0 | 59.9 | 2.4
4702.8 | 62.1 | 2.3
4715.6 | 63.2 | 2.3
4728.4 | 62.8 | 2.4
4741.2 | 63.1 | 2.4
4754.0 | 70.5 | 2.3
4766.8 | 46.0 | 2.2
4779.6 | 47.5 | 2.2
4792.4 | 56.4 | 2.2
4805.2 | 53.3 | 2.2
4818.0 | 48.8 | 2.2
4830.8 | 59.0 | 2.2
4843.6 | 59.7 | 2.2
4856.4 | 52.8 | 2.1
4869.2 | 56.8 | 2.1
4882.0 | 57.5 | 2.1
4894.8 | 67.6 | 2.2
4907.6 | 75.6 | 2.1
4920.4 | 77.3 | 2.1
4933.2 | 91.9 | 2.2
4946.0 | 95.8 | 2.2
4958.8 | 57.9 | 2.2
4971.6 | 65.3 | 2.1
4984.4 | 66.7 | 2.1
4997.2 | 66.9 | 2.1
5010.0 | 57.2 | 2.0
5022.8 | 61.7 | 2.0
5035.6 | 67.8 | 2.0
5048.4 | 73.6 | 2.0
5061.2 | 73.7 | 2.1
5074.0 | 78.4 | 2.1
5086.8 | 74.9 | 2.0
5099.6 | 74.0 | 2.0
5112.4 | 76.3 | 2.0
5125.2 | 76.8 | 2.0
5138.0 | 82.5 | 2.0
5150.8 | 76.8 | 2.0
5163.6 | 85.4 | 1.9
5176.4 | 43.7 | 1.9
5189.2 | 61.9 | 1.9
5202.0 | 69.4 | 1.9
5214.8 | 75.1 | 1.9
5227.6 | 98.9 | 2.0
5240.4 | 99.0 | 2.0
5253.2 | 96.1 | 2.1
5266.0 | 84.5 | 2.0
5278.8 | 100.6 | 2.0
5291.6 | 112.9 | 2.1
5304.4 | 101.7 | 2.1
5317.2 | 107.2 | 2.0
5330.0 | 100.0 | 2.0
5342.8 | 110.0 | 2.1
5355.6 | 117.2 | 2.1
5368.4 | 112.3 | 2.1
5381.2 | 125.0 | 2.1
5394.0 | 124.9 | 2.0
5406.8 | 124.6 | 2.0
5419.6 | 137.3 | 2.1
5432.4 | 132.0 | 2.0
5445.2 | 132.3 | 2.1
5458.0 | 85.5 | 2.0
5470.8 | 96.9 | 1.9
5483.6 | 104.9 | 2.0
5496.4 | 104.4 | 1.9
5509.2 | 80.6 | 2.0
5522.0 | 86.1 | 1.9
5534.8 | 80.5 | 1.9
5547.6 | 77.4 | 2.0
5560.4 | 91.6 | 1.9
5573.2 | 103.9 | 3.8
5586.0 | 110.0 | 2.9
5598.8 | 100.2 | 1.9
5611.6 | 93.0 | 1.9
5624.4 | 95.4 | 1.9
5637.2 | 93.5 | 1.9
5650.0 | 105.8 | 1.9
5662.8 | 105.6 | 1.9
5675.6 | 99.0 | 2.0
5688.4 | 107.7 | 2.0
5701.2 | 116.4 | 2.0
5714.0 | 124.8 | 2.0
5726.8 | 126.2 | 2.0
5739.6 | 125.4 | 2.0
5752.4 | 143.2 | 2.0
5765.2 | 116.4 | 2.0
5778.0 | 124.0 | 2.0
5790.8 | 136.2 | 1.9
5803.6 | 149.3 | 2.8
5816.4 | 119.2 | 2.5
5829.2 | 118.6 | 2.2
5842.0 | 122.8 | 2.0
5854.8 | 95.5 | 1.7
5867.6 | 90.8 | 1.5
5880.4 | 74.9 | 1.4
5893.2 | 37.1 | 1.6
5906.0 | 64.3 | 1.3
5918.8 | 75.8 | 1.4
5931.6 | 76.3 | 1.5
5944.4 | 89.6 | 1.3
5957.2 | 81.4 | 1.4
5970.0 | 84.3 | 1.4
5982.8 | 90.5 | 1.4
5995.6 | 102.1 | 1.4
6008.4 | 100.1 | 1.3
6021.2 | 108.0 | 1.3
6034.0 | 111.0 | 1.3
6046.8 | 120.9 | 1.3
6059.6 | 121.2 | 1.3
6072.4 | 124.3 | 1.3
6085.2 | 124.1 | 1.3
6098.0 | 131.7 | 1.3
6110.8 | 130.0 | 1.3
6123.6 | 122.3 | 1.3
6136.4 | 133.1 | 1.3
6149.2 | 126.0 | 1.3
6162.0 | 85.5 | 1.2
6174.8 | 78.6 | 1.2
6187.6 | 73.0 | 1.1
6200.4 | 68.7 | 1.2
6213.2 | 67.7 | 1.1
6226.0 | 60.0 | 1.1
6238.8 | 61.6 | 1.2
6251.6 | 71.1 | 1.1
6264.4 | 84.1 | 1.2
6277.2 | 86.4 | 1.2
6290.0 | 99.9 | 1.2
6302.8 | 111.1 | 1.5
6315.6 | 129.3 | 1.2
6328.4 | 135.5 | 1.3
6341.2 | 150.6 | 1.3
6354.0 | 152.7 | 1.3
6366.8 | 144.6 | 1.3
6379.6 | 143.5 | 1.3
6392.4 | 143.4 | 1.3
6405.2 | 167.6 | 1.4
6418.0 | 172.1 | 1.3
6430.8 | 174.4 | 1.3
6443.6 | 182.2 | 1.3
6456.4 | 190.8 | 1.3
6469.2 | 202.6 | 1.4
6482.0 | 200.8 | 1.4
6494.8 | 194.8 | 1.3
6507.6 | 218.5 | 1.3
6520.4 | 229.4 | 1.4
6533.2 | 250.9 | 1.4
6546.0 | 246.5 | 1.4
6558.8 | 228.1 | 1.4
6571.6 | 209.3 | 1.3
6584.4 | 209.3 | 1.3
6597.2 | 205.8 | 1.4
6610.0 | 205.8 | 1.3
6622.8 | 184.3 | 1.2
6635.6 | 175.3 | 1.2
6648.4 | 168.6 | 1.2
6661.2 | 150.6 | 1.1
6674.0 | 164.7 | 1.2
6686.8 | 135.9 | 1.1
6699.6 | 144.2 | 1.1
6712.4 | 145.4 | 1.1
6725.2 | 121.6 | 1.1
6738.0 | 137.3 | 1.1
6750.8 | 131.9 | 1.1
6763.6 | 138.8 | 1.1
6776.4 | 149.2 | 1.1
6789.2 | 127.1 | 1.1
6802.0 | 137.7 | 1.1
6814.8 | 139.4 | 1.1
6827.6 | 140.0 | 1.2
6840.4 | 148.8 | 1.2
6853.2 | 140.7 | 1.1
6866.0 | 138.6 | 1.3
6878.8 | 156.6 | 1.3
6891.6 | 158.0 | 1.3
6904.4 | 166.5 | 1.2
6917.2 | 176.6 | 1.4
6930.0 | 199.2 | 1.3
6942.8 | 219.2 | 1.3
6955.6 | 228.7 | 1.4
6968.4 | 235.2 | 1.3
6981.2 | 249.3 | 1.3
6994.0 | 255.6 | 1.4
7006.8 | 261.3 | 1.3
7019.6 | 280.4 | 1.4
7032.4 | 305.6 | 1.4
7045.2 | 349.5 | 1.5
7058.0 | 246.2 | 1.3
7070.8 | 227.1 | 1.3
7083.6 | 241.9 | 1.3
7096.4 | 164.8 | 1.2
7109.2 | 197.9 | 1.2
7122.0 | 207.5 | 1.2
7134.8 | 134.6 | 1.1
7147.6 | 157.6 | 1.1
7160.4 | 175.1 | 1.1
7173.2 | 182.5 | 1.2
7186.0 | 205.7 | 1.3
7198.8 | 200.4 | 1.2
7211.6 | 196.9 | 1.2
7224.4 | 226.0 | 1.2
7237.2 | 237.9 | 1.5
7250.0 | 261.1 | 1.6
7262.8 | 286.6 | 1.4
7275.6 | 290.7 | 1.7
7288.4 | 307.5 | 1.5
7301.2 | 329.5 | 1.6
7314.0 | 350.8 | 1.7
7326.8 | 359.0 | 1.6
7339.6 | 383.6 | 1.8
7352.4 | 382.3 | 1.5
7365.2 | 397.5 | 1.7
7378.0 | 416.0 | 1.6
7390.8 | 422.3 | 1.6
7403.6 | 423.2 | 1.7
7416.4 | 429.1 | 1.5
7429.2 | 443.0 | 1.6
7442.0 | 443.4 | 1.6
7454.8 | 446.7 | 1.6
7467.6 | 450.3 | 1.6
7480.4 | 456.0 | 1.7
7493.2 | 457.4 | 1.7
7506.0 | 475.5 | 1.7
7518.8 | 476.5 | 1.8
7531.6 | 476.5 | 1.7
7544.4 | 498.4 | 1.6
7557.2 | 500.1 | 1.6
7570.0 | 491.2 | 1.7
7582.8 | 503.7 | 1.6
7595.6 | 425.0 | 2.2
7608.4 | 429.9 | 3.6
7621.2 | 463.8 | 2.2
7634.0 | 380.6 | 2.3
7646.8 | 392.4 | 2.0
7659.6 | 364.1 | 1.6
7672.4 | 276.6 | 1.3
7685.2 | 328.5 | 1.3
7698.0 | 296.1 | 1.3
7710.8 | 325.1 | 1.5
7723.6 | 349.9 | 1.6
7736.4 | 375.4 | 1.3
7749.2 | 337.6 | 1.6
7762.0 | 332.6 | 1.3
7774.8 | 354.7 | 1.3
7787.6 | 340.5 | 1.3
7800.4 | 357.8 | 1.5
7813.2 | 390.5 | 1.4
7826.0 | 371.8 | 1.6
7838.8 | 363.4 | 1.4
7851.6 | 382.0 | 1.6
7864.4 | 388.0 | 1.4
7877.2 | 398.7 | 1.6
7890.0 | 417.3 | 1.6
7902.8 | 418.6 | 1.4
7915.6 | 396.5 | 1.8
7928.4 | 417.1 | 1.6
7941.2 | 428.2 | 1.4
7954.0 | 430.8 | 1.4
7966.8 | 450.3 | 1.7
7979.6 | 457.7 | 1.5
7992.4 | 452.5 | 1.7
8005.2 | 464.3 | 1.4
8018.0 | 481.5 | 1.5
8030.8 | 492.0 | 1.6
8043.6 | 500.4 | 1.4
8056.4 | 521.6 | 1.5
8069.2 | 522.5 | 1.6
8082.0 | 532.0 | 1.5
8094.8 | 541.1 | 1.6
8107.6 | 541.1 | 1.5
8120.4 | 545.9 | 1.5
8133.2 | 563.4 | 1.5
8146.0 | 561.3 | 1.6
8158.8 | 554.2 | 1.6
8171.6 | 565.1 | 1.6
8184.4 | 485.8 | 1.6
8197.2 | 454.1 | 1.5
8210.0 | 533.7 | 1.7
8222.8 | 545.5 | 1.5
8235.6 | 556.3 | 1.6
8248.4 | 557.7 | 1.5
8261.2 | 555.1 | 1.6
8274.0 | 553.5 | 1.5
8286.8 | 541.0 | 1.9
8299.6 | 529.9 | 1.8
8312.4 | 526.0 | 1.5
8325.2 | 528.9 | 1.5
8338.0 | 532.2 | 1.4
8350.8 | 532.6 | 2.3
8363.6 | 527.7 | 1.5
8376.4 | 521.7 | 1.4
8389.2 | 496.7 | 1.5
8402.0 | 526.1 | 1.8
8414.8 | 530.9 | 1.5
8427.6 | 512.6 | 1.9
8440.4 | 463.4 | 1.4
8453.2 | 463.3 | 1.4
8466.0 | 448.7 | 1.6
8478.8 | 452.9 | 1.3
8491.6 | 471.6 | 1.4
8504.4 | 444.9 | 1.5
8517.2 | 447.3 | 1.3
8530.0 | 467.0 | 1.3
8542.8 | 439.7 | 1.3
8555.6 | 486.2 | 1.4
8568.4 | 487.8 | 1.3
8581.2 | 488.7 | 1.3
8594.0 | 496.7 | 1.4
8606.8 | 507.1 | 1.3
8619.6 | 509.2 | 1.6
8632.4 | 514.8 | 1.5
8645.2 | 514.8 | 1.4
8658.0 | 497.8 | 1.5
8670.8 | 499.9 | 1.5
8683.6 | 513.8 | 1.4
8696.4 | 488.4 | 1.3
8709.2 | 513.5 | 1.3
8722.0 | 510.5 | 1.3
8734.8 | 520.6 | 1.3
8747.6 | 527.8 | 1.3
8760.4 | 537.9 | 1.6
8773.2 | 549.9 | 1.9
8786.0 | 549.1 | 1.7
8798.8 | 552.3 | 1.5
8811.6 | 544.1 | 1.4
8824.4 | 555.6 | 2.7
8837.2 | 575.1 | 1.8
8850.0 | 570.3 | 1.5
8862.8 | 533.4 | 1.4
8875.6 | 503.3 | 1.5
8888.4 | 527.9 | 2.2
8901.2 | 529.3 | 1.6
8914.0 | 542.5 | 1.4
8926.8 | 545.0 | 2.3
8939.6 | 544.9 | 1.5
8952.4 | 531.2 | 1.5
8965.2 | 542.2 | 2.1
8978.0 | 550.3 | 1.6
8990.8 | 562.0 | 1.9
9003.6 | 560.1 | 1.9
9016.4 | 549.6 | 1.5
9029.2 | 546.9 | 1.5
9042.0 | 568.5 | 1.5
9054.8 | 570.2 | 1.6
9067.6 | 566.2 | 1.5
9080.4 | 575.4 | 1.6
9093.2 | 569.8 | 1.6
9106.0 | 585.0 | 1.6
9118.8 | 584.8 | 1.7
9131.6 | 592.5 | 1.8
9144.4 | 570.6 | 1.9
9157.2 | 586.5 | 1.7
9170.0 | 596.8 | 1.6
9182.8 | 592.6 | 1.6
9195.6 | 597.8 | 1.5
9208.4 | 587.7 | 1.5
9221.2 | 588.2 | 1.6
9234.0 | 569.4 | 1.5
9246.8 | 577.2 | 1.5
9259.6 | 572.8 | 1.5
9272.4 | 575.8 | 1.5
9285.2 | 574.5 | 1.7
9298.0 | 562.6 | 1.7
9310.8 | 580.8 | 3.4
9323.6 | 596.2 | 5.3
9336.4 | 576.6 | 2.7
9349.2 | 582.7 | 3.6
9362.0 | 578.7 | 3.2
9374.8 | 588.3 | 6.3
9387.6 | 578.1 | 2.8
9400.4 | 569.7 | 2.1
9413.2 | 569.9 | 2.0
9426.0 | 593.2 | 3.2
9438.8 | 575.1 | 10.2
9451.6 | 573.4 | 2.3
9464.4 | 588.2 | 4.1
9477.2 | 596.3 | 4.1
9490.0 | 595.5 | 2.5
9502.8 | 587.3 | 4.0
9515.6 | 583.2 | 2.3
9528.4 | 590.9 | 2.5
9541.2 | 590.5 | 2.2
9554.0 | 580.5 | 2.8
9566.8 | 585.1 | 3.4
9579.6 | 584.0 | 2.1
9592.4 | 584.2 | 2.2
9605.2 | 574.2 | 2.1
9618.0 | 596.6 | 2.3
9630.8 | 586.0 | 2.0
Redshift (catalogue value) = 0.000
